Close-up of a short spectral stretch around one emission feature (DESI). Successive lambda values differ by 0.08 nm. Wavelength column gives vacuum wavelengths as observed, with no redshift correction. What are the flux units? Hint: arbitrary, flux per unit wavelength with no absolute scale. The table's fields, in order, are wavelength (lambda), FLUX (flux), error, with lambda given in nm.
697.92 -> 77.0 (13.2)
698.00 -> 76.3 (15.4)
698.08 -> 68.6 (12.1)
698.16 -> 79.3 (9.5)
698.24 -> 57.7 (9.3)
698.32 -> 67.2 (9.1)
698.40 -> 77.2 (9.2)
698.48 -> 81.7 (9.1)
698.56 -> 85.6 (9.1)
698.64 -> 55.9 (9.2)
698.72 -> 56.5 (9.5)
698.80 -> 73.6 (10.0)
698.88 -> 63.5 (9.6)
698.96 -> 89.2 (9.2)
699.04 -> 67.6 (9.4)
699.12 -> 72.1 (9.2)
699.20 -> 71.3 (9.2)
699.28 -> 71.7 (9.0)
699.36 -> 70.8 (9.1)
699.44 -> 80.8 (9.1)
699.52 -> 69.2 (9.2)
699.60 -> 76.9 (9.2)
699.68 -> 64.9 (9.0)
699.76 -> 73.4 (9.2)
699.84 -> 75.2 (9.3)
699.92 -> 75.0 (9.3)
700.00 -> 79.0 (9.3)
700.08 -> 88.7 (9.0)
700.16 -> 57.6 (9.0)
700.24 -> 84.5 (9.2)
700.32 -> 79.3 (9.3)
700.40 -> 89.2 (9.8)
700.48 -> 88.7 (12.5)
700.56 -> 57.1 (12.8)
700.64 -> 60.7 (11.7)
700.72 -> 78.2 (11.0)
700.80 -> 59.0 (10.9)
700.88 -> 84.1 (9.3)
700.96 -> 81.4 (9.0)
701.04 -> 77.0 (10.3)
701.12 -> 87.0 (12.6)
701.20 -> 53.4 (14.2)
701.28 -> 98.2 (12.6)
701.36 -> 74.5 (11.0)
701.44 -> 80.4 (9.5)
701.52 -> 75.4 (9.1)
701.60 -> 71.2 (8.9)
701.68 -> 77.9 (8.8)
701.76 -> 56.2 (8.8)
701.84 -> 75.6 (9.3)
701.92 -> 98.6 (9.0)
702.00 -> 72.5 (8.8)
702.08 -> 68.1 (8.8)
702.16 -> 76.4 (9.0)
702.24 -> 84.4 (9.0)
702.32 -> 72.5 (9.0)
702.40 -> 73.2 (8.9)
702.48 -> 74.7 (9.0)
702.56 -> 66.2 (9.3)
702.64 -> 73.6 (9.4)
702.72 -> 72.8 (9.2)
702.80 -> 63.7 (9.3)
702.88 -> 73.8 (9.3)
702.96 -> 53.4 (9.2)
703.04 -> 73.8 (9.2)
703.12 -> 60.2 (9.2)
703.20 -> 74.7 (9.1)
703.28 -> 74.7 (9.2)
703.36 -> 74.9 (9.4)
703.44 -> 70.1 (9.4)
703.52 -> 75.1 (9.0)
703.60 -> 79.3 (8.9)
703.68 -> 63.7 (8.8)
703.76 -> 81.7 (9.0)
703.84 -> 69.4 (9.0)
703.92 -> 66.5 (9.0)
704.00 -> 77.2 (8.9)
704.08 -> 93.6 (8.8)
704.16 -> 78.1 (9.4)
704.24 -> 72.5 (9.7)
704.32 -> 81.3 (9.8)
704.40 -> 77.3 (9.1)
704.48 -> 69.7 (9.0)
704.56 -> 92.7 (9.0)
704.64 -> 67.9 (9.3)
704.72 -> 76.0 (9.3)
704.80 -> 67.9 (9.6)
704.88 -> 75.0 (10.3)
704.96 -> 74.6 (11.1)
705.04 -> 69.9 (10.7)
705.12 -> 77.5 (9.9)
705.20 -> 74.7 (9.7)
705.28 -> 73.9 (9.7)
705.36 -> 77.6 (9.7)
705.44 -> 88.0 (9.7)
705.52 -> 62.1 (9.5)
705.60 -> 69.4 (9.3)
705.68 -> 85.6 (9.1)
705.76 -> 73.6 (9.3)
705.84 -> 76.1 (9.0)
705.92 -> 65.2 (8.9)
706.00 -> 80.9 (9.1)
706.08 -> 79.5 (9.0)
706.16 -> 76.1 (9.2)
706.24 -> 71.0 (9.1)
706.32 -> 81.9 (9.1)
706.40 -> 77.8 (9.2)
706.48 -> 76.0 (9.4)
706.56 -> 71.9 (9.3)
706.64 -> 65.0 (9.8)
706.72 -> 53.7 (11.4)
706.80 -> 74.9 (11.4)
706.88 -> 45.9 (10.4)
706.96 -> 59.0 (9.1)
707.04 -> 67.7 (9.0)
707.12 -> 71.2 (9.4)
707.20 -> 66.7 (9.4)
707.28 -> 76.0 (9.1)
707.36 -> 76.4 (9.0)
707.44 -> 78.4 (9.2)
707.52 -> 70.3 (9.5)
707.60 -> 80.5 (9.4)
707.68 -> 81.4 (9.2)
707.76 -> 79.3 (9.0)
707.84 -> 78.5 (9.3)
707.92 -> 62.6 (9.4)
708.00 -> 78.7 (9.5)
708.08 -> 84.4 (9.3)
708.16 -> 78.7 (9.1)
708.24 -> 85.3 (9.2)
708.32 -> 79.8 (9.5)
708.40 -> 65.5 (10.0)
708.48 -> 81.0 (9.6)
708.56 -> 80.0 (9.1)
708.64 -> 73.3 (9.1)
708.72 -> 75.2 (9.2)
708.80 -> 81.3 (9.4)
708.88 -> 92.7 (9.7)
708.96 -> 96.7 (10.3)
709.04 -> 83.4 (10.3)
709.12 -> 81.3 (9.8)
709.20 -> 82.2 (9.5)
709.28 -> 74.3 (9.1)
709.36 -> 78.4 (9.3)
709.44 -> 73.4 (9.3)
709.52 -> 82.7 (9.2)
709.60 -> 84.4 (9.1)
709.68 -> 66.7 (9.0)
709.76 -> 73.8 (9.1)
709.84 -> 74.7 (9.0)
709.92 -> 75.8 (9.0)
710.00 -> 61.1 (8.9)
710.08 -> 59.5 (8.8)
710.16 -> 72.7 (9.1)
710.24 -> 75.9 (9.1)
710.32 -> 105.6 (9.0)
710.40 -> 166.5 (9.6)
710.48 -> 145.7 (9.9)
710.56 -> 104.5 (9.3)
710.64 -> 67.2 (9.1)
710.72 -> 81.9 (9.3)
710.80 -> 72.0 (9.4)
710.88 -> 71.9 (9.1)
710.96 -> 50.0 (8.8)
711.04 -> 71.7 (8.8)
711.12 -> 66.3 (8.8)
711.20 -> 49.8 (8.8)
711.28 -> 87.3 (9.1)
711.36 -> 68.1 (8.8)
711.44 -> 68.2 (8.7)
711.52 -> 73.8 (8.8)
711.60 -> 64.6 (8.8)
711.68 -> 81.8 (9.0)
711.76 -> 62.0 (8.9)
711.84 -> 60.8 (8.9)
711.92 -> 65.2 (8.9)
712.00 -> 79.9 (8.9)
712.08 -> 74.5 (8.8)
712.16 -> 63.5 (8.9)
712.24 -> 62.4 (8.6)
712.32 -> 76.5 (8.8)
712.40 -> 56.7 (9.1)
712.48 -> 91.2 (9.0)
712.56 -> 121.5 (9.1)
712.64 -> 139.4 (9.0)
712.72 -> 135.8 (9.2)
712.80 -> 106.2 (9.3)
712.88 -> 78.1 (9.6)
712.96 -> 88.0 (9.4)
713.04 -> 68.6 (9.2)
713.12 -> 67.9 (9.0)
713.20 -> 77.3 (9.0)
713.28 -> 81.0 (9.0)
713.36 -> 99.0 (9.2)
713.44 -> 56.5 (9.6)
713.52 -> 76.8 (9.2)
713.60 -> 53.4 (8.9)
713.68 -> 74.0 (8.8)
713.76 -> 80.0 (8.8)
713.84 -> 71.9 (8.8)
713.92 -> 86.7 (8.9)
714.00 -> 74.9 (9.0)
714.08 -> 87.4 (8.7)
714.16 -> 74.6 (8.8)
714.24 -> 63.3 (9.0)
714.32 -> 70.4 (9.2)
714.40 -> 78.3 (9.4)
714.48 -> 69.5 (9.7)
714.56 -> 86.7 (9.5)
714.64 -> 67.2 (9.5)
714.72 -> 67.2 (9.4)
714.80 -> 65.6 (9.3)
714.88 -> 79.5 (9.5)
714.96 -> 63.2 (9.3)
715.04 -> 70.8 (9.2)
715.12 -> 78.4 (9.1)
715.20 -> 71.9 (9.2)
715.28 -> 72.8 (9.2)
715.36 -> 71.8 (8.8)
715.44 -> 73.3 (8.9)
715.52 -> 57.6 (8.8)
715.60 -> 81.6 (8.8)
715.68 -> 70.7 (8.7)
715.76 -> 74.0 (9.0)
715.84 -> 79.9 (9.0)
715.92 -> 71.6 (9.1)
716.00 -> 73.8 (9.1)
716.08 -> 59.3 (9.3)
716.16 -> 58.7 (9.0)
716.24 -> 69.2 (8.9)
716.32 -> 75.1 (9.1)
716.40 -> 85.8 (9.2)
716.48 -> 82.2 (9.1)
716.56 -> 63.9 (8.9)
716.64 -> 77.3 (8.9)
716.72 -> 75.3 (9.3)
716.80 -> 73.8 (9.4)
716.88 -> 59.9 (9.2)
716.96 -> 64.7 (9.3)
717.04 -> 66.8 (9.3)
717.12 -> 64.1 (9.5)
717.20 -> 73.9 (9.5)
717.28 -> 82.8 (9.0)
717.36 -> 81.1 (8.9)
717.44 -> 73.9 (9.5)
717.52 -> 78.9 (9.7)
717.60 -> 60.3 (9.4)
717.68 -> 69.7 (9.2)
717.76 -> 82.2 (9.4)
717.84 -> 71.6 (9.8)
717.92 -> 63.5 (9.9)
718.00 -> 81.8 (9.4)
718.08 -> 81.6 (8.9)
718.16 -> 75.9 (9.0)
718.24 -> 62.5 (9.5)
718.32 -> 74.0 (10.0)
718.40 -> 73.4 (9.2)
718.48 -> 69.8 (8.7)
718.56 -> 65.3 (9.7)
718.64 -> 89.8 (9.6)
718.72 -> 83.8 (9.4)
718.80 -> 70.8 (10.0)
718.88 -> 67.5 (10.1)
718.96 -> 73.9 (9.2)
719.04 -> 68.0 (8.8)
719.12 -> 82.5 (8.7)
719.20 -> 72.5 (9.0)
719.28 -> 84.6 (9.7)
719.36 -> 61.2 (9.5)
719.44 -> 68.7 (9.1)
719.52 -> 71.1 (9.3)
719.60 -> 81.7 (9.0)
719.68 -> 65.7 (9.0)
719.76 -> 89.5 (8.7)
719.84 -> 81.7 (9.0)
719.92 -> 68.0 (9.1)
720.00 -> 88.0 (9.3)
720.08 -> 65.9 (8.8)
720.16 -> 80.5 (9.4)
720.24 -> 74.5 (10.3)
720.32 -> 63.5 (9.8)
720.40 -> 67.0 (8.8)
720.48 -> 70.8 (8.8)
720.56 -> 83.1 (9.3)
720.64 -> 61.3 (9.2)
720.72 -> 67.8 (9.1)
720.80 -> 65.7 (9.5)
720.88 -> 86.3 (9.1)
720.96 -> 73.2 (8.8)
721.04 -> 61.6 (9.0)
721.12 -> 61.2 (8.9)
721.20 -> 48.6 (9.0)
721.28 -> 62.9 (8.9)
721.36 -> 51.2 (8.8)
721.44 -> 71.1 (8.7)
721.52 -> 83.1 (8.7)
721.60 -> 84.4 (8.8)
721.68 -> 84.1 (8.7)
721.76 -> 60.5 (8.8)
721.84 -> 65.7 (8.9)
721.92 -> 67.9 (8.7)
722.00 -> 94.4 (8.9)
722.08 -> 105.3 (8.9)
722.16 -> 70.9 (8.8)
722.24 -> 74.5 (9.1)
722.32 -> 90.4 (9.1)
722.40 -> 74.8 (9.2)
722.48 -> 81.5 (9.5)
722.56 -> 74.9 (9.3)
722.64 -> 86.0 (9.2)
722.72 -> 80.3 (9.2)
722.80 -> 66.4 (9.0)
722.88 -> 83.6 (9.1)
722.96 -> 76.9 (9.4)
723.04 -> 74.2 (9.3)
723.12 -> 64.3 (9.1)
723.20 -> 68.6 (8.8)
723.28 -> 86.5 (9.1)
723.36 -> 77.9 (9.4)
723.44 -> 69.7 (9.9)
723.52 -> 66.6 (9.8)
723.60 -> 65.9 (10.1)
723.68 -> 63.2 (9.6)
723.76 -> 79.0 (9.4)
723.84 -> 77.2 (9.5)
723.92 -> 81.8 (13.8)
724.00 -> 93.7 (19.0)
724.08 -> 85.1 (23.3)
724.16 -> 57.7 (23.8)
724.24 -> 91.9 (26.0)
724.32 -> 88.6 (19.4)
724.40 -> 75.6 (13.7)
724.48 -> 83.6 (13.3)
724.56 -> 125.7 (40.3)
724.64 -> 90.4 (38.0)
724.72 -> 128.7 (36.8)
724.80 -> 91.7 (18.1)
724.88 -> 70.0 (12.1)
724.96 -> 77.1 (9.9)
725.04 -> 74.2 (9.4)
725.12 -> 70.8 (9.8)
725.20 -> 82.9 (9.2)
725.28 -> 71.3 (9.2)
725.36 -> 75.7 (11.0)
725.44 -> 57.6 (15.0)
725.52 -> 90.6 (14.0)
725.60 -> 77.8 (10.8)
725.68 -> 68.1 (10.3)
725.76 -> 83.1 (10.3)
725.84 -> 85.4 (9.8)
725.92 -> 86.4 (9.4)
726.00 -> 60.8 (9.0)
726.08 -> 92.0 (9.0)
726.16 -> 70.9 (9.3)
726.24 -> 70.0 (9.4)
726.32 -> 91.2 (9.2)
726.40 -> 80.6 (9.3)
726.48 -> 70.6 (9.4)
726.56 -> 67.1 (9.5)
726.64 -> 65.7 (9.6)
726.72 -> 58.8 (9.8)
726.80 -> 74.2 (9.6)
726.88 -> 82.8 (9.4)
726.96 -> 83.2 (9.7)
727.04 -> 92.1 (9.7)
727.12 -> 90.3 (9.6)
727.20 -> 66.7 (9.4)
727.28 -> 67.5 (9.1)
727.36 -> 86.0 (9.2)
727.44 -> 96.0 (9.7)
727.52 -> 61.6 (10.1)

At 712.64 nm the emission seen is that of [N II]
